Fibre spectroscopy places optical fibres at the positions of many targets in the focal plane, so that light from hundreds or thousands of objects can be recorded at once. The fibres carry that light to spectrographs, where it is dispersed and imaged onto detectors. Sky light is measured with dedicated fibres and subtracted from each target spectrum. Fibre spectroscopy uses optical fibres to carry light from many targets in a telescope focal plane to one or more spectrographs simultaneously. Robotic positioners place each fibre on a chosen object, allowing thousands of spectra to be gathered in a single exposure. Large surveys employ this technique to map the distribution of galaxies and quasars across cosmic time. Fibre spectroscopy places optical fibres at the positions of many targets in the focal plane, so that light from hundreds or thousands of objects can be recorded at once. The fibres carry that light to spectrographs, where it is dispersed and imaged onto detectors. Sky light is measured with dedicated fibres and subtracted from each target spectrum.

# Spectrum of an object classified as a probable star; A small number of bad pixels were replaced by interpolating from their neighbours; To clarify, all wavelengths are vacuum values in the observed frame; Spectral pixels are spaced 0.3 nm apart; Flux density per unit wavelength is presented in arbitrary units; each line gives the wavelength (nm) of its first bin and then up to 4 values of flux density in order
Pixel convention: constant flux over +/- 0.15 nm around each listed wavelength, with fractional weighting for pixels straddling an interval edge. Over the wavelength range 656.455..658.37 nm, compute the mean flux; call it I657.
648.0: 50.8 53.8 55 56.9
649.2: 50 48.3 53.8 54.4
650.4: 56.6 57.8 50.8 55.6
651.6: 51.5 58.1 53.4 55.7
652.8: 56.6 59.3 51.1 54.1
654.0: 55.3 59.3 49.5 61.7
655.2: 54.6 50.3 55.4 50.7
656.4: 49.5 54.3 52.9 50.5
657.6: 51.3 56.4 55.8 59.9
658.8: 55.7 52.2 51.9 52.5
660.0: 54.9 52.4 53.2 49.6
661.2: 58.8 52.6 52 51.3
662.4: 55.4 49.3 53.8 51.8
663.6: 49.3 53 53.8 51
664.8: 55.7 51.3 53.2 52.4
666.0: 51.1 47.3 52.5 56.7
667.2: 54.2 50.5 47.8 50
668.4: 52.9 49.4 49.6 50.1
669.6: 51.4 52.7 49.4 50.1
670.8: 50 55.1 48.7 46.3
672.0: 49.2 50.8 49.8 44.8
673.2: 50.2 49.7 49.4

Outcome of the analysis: 53.4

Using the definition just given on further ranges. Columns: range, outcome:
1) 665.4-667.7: 52.1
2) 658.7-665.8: 52.8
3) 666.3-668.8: 51.5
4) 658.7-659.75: 53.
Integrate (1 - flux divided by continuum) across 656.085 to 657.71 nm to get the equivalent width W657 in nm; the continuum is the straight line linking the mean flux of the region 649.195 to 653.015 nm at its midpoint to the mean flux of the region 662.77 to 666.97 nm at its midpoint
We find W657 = 0.05 nm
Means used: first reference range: 54.3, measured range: 51.6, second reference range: 52.2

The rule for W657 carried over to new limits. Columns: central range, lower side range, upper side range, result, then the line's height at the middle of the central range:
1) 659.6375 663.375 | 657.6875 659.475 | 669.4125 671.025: 0.09 nm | 54.2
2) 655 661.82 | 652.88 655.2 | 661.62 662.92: 0.04 nm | 53.8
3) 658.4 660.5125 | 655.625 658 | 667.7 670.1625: -0.08 nm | 52.1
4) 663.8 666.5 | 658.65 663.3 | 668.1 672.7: -0.01 nm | 51.8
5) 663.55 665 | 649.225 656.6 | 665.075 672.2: -0.03 nm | 51.8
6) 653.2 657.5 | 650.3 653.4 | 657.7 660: 0.12 nm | 55.1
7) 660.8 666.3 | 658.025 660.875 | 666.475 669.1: 0.04 nm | 52.8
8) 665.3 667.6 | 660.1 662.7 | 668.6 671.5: -0.03 nm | 51.6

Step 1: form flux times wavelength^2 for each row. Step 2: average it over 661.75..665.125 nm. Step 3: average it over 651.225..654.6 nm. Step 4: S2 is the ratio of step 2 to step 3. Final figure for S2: 0.98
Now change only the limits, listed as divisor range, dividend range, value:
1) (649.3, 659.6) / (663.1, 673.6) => 0.98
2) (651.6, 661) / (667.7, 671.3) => 0.98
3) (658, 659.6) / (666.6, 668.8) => 0.97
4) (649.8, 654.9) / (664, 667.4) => 0.99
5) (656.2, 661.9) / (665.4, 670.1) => 0.98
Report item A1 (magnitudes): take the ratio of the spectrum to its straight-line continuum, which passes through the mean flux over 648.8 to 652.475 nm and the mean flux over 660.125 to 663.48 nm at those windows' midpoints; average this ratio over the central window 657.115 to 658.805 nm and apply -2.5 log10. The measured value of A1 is -0.03 mag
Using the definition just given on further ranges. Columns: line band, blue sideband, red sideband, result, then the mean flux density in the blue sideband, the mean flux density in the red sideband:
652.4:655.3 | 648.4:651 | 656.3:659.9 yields -0.039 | 53.9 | 53.6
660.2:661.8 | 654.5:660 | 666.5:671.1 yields -0.007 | 53.7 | 51.3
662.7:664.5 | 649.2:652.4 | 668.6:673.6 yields -0.014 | 53.9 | 49.8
